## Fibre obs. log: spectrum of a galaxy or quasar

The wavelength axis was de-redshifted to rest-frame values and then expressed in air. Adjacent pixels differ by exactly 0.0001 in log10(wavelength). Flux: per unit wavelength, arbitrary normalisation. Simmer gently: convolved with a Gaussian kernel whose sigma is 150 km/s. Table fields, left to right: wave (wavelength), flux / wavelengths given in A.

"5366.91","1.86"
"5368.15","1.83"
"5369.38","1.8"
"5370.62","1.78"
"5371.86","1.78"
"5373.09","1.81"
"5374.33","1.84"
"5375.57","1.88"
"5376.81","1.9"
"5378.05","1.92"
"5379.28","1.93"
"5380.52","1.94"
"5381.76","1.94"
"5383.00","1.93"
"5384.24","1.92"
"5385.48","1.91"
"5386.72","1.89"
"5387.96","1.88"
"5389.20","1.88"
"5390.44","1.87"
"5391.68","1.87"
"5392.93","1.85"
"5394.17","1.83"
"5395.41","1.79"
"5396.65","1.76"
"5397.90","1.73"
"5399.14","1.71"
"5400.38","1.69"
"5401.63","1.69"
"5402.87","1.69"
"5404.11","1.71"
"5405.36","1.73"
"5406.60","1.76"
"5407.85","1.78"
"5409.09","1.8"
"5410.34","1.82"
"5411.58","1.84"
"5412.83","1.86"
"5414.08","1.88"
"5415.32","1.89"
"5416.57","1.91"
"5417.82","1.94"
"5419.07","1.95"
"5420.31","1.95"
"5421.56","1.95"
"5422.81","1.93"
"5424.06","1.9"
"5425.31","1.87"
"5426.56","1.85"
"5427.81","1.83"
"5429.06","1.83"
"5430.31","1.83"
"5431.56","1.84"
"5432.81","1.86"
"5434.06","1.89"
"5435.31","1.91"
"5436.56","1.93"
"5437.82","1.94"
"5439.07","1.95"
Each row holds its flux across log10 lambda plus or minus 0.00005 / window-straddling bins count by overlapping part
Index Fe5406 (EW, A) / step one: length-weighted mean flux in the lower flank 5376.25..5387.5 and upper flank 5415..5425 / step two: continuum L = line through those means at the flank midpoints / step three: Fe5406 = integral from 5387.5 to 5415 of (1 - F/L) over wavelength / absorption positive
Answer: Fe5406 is 1.9 A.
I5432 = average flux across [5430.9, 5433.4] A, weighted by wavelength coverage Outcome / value 1.85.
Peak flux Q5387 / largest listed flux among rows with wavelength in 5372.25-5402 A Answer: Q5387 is 1.94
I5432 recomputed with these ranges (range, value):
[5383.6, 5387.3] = 1.91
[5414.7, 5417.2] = 1.9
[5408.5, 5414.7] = 1.84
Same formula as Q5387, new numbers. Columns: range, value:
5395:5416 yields 1.89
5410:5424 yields 1.95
